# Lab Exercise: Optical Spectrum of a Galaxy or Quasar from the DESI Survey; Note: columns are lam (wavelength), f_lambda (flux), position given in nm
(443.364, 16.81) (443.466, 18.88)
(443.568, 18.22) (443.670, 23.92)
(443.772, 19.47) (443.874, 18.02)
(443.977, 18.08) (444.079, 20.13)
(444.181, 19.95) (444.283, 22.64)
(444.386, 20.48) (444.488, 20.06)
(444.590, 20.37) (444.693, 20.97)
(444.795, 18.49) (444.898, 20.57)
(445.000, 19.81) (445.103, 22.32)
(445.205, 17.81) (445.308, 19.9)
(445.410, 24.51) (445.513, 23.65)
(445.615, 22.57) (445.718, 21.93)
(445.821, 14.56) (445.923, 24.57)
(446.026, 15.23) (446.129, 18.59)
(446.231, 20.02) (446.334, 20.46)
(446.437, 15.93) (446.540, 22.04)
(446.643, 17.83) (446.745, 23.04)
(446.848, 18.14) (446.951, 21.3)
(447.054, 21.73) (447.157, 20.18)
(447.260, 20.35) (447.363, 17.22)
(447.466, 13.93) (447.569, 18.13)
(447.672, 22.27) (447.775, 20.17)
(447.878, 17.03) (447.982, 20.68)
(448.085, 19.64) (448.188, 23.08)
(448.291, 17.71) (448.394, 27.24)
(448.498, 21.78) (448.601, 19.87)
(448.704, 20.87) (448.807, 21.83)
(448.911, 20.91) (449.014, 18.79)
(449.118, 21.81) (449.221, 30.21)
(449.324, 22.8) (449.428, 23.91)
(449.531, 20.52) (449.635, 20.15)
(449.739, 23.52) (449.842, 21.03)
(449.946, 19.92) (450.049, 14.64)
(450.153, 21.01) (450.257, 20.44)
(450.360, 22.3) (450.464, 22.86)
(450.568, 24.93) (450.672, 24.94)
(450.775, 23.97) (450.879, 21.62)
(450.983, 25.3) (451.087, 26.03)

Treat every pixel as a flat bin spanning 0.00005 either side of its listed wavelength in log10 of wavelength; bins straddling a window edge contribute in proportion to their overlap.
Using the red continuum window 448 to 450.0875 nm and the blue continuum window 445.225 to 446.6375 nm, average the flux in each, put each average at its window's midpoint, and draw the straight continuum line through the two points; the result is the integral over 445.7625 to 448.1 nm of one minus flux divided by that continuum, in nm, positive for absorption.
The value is 0.15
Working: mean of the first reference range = 20.2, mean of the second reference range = 21.5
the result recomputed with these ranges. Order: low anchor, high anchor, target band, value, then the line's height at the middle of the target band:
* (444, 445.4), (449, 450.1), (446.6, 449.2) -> 0.108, 21.2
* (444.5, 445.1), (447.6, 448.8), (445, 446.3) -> -0.004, 20.4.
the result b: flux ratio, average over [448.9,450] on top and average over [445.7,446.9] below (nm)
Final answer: 1.15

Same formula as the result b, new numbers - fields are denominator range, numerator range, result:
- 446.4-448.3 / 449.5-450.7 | 1.09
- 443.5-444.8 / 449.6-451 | 1.09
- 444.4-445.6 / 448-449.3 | 1.06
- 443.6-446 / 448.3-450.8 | 1.07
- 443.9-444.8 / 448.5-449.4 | 1.10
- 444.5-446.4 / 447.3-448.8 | 0.99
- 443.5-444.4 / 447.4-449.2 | 1.02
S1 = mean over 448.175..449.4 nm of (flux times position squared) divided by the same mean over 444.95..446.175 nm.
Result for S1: 1.10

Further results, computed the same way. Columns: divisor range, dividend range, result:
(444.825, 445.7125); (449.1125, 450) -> 1.08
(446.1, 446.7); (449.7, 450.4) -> 1.08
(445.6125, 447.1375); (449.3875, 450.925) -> 1.12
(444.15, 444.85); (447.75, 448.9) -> 1.04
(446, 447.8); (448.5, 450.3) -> 1.12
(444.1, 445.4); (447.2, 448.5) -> 0.99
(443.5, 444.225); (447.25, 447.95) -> 0.95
